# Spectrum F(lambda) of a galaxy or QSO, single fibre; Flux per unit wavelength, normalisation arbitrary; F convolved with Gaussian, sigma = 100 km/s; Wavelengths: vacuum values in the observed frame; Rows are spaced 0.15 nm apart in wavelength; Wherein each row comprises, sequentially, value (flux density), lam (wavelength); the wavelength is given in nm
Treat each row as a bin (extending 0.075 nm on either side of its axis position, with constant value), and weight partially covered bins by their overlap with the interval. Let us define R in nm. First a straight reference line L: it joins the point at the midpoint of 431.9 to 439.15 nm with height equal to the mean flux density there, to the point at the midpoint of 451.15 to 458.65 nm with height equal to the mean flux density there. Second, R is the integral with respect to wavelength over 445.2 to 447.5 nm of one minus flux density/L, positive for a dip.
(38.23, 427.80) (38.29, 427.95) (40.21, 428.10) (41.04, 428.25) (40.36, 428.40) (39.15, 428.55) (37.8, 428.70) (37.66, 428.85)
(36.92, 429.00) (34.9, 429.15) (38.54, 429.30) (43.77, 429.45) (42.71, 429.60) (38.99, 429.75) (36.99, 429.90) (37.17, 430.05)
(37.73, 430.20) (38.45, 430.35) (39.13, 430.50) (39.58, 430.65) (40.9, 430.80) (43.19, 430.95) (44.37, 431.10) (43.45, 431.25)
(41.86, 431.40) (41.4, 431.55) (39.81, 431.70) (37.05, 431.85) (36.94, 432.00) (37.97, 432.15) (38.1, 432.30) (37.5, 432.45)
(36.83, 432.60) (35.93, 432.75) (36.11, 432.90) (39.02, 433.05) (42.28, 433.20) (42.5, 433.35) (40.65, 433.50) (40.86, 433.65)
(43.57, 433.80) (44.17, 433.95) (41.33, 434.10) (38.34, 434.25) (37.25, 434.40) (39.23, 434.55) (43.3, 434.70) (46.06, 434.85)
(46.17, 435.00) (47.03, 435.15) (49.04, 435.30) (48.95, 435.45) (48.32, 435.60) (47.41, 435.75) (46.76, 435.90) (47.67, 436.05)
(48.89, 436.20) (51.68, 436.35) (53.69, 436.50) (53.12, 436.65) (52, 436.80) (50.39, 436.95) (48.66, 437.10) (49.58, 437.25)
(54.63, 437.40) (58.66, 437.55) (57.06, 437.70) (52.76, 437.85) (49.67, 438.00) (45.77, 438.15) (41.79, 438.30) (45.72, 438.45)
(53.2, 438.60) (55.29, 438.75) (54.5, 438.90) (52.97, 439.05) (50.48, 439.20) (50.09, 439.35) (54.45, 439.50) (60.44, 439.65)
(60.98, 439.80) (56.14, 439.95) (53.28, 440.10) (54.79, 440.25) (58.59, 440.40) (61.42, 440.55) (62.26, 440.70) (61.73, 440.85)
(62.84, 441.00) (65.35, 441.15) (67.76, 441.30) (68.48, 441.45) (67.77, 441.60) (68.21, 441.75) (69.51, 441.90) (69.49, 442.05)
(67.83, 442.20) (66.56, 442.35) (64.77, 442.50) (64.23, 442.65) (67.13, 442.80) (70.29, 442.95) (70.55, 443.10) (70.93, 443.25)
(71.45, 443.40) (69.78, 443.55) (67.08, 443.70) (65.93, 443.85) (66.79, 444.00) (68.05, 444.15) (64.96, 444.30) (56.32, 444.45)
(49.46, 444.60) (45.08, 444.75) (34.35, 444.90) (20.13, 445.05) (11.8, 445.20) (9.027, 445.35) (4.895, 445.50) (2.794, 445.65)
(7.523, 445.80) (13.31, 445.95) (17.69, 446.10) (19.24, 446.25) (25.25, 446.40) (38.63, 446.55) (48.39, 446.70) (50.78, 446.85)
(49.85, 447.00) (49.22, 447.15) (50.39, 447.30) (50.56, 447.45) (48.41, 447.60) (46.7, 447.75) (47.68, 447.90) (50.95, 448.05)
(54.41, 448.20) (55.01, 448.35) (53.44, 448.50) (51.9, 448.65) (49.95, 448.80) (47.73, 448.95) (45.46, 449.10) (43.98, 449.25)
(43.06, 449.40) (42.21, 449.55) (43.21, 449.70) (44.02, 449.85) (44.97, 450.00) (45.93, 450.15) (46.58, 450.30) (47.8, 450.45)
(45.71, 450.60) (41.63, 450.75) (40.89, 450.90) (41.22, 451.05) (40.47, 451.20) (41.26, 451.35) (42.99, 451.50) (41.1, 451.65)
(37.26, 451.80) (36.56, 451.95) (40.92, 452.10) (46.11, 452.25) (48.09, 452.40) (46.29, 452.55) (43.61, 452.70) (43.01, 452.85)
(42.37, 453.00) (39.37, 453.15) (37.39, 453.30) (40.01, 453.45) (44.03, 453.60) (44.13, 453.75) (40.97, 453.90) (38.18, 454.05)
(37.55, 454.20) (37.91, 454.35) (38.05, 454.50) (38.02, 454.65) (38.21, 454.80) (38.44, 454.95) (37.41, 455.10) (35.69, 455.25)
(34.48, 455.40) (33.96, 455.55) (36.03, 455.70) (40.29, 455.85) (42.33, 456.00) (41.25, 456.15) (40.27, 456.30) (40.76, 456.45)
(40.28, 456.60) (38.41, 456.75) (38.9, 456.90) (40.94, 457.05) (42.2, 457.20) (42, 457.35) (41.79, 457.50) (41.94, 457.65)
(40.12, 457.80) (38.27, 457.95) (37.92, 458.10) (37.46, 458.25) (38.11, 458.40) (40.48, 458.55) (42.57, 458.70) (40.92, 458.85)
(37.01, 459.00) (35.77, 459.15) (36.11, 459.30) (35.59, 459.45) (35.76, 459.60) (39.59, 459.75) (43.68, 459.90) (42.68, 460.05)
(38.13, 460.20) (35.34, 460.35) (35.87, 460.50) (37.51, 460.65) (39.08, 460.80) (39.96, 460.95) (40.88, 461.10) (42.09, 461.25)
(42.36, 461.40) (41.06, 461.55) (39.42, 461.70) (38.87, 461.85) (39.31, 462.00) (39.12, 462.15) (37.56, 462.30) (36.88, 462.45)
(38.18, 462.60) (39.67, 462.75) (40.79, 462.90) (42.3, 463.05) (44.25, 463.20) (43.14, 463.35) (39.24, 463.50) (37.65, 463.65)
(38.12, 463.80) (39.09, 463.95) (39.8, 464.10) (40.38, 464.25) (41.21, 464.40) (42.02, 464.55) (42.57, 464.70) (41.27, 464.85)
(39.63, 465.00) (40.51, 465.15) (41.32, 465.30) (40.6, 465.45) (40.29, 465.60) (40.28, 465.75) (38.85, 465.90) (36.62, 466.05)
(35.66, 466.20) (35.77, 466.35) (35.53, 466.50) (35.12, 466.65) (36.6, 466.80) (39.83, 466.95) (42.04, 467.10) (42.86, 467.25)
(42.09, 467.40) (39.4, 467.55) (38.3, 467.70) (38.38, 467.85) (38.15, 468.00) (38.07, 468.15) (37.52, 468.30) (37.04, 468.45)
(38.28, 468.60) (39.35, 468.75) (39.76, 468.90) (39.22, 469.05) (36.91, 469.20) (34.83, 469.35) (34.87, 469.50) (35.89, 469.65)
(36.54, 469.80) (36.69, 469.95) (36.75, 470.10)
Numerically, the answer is 0.767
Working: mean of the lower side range 46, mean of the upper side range 40.1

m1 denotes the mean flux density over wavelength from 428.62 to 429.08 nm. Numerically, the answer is 37.5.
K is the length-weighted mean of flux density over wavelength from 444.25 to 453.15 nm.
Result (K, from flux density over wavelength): 40.5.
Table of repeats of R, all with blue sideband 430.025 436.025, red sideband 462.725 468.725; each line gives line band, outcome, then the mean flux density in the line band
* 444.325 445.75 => 0.48 nm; 27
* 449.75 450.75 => -0.12 nm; 45.5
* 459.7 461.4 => 0.01 nm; 39.7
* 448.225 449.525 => -0.26 nm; 48.8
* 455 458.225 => 0.06 nm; 39.3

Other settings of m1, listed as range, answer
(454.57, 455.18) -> 38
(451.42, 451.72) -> 42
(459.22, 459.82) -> 36.7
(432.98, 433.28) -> 40.7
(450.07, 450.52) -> 46.7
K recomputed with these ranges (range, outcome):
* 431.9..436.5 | 42.8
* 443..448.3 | 43.6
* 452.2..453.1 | 44.7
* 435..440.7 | 52.1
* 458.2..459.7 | 38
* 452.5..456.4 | 39.6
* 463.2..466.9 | 39.3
